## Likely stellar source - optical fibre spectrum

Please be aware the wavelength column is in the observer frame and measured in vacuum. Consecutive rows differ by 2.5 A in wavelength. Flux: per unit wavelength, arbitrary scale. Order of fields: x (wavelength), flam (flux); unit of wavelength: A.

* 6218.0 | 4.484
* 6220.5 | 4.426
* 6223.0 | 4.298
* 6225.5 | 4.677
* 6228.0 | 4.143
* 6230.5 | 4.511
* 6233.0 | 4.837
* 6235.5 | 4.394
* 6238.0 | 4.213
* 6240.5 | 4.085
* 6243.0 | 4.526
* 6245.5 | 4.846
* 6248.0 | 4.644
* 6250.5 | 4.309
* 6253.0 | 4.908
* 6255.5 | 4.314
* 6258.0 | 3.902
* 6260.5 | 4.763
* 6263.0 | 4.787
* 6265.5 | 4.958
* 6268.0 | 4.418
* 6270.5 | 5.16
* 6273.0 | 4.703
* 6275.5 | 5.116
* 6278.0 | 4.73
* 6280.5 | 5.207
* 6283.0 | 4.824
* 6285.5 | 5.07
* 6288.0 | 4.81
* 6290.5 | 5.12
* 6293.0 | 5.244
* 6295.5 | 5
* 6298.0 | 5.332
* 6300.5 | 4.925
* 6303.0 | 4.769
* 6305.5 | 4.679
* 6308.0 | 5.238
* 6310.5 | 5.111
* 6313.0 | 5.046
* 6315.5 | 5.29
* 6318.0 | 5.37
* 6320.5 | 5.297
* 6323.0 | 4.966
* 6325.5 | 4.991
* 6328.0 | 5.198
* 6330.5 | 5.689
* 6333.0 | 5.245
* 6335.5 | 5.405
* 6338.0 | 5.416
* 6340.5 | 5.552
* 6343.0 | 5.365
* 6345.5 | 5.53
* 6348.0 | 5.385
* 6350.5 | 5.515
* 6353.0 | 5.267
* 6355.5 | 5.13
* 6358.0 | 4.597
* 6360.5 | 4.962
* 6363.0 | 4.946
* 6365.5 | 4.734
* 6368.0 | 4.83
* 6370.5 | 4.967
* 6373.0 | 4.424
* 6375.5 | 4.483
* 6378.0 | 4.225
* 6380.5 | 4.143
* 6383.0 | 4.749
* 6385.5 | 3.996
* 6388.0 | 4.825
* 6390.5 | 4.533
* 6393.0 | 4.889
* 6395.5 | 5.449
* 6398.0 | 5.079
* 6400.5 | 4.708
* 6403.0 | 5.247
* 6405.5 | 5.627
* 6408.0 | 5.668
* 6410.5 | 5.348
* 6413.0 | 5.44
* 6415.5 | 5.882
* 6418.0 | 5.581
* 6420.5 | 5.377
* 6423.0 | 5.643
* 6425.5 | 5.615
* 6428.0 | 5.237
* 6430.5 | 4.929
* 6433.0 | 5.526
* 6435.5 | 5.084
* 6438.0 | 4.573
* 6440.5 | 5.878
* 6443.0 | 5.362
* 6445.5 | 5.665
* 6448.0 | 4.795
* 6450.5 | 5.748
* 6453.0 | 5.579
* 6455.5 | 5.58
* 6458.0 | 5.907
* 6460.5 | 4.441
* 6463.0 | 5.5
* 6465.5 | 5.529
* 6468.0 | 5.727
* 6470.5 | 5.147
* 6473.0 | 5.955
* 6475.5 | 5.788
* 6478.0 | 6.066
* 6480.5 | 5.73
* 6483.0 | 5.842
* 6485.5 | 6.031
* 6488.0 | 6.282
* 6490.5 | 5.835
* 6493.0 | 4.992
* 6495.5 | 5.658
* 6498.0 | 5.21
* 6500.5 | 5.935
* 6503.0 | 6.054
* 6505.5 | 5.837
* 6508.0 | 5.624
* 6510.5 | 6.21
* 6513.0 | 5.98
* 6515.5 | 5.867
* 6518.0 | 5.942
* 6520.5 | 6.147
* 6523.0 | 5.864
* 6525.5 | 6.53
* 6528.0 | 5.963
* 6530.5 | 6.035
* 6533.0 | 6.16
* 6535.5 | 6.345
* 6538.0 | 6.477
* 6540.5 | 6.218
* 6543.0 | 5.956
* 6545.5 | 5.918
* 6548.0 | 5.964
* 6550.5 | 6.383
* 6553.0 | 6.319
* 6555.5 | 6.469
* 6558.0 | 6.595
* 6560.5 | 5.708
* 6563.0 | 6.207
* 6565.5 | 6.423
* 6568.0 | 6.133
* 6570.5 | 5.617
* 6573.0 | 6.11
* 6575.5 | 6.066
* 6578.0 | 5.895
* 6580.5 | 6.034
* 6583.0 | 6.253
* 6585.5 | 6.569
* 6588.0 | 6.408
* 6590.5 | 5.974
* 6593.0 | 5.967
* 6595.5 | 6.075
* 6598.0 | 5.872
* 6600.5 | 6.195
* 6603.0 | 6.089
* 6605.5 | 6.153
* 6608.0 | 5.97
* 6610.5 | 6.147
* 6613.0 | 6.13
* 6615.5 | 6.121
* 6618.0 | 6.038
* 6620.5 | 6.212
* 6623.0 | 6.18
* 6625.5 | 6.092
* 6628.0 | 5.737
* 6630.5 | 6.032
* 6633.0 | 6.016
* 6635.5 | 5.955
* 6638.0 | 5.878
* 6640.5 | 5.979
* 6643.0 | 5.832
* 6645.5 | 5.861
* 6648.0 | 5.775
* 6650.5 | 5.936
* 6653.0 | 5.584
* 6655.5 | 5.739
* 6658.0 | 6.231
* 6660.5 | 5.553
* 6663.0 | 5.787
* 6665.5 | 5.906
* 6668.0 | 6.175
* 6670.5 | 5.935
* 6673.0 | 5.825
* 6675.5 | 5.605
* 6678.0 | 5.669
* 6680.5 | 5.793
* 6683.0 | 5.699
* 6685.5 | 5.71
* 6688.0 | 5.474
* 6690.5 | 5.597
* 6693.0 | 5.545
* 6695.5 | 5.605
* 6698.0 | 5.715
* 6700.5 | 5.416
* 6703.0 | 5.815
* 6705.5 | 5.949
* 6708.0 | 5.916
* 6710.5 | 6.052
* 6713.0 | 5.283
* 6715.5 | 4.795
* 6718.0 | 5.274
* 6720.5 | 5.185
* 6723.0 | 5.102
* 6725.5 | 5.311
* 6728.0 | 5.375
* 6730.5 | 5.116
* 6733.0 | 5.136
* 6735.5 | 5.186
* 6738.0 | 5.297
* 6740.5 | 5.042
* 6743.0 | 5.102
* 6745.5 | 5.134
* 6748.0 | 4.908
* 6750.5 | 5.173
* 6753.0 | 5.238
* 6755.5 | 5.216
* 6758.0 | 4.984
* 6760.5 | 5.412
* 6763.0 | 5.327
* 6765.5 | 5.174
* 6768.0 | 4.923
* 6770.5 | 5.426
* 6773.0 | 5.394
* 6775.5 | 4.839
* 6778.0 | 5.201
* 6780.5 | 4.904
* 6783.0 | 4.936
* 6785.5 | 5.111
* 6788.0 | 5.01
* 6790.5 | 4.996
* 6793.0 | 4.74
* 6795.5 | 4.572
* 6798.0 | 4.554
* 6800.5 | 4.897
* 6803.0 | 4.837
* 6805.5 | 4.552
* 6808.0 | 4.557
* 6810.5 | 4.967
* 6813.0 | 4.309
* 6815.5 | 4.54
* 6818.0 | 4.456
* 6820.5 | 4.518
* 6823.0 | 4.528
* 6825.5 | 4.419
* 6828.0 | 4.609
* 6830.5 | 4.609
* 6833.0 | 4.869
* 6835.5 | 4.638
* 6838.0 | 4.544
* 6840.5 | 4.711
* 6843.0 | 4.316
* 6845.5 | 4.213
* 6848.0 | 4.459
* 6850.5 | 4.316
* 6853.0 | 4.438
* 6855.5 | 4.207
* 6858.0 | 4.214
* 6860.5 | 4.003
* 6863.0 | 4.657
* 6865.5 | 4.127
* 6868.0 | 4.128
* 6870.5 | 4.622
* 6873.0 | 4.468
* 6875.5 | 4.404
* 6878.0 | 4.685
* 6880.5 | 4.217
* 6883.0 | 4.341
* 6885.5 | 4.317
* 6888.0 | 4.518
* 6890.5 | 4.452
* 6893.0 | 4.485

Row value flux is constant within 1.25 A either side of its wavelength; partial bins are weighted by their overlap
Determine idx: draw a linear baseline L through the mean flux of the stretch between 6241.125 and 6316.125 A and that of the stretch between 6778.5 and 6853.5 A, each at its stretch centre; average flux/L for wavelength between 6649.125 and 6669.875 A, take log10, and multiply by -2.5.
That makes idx -0.24 mag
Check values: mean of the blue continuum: 4.85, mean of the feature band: 5.87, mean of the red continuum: 4.65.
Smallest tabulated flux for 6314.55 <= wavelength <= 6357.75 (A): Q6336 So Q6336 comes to 4.966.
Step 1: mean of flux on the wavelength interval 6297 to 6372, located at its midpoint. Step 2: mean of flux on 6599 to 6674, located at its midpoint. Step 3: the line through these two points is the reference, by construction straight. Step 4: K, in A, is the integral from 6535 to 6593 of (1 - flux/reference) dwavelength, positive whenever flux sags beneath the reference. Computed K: -4.0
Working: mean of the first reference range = 5.16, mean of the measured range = 6.17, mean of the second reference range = 5.97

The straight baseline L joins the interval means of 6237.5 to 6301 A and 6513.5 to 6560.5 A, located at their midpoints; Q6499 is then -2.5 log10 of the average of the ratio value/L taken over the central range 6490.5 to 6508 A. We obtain 0.063 mag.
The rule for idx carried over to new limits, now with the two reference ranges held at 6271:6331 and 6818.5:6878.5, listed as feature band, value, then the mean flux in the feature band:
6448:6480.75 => -0.14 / 5.56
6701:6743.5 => -0.17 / 5.35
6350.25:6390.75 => 0.06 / 4.71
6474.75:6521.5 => -0.20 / 5.84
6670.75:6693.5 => -0.22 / 5.67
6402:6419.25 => -0.13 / 5.55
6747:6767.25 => -0.14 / 5.18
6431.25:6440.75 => -0.06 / 5.18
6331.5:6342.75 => -0.08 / 5.41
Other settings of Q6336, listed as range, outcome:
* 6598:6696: 5.474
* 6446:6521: 4.441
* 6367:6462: 3.996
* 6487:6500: 4.992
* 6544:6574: 5.617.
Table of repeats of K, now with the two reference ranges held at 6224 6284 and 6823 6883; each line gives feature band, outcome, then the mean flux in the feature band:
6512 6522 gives -3.18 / 5.98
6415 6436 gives -3.95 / 5.43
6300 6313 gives -0.99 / 4.96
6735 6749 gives -2.03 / 5.11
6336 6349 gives -2.42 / 5.45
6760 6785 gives -3.87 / 5.14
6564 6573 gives -3.08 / 6.07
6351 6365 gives -1.24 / 5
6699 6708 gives -2.56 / 5.75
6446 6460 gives -2.81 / 5.47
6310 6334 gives -3.25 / 5.22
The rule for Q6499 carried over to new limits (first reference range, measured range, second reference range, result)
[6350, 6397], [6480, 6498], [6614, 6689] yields -0.10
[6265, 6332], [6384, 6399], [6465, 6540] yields 0.14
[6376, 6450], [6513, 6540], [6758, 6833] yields -0.21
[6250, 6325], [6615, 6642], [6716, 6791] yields -0.18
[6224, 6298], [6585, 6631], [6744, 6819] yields -0.24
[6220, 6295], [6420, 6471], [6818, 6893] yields -0.17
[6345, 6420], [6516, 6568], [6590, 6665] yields -0.10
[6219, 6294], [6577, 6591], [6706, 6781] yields -0.23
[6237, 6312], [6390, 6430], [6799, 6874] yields -0.13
